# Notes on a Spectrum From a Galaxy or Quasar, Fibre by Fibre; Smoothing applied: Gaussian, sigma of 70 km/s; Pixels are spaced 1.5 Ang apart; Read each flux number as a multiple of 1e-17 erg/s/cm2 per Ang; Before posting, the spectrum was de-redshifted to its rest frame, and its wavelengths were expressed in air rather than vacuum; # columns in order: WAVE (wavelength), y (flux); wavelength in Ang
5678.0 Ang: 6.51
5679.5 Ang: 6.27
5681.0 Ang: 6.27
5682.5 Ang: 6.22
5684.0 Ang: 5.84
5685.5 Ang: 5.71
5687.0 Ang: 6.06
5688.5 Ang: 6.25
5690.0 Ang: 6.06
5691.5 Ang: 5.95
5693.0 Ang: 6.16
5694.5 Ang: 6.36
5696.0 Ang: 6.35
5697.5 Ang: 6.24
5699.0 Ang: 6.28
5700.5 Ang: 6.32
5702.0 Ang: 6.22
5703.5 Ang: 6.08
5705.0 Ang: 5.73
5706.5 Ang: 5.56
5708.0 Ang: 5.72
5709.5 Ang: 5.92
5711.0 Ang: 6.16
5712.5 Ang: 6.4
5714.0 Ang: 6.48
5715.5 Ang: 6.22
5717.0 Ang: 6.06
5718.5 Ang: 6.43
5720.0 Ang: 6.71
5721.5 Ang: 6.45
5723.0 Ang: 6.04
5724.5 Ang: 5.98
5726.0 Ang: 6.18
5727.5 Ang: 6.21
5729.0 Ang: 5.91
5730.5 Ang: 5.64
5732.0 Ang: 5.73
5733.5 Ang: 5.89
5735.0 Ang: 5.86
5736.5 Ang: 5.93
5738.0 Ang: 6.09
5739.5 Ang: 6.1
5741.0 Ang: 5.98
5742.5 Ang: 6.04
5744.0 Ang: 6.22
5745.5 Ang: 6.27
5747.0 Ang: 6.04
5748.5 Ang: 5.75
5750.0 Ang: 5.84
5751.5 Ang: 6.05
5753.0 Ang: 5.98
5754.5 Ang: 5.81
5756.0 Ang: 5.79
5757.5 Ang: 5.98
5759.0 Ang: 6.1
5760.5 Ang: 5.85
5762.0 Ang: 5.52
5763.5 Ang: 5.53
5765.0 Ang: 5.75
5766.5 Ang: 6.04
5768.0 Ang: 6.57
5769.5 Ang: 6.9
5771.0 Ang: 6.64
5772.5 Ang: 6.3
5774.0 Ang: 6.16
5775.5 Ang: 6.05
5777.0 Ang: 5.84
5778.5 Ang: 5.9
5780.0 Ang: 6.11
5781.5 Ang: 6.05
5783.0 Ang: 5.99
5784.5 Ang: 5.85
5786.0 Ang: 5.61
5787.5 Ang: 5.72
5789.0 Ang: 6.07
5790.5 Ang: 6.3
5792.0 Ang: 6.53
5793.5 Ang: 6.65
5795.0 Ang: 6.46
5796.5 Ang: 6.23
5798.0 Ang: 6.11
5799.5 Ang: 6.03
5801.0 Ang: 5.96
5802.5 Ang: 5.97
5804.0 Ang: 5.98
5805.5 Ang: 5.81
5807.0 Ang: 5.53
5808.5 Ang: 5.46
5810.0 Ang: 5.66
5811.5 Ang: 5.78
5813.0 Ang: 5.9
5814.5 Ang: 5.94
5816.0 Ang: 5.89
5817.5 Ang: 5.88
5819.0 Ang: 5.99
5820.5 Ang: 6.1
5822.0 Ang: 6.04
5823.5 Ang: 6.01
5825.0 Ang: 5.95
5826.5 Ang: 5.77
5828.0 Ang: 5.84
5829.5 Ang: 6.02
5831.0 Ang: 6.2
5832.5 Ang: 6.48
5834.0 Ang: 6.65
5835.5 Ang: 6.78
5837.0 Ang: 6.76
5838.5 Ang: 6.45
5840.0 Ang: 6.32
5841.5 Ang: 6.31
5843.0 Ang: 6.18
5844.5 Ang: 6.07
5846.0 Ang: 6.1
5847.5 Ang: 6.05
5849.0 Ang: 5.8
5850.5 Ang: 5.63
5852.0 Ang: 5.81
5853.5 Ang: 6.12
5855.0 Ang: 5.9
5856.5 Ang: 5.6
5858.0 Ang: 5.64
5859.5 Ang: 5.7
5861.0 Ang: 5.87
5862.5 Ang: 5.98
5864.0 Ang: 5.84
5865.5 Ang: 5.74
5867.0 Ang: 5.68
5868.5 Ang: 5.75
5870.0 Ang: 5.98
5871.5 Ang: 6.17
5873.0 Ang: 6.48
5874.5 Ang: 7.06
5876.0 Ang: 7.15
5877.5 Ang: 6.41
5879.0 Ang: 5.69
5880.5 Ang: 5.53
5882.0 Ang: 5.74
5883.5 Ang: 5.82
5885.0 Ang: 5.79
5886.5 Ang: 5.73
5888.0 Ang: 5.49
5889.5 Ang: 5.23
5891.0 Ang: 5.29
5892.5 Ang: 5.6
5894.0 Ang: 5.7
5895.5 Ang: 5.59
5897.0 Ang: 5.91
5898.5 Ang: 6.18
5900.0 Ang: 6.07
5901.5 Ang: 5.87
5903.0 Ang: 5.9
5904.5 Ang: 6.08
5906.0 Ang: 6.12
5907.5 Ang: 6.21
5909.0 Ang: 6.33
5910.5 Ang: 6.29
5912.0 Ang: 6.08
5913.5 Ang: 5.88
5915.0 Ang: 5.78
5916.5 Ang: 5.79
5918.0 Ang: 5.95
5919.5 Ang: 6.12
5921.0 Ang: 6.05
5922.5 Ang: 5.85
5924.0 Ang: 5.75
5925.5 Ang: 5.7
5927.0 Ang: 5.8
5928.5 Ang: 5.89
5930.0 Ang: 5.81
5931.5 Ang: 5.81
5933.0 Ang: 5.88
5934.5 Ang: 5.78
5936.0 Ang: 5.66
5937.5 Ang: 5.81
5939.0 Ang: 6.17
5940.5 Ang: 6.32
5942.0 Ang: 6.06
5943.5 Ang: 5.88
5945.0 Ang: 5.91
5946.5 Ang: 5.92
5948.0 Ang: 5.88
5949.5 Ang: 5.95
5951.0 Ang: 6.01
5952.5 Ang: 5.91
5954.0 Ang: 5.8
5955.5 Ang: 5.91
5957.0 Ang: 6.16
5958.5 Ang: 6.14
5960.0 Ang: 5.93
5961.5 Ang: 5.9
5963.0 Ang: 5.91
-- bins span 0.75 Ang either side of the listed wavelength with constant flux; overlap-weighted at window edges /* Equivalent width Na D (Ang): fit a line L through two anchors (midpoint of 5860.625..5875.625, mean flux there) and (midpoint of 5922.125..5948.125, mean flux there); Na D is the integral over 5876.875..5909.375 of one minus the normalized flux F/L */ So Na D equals 1.0 Ang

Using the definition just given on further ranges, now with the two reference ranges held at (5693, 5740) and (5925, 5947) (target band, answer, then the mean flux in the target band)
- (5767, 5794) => -0.58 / 6.17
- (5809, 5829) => 0.36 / 5.9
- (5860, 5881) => -0.49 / 6.1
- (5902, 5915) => -0.36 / 6.09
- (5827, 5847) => -1.07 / 6.31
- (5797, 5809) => 0.30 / 5.87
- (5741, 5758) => 0.27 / 5.98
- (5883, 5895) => 0.74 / 5.58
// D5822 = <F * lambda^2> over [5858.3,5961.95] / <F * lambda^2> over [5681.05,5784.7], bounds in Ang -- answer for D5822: 1.04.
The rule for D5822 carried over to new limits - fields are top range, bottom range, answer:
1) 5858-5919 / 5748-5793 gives 1.03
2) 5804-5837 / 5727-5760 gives 1.03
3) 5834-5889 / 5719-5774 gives 1.04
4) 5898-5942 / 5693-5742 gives 1.05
